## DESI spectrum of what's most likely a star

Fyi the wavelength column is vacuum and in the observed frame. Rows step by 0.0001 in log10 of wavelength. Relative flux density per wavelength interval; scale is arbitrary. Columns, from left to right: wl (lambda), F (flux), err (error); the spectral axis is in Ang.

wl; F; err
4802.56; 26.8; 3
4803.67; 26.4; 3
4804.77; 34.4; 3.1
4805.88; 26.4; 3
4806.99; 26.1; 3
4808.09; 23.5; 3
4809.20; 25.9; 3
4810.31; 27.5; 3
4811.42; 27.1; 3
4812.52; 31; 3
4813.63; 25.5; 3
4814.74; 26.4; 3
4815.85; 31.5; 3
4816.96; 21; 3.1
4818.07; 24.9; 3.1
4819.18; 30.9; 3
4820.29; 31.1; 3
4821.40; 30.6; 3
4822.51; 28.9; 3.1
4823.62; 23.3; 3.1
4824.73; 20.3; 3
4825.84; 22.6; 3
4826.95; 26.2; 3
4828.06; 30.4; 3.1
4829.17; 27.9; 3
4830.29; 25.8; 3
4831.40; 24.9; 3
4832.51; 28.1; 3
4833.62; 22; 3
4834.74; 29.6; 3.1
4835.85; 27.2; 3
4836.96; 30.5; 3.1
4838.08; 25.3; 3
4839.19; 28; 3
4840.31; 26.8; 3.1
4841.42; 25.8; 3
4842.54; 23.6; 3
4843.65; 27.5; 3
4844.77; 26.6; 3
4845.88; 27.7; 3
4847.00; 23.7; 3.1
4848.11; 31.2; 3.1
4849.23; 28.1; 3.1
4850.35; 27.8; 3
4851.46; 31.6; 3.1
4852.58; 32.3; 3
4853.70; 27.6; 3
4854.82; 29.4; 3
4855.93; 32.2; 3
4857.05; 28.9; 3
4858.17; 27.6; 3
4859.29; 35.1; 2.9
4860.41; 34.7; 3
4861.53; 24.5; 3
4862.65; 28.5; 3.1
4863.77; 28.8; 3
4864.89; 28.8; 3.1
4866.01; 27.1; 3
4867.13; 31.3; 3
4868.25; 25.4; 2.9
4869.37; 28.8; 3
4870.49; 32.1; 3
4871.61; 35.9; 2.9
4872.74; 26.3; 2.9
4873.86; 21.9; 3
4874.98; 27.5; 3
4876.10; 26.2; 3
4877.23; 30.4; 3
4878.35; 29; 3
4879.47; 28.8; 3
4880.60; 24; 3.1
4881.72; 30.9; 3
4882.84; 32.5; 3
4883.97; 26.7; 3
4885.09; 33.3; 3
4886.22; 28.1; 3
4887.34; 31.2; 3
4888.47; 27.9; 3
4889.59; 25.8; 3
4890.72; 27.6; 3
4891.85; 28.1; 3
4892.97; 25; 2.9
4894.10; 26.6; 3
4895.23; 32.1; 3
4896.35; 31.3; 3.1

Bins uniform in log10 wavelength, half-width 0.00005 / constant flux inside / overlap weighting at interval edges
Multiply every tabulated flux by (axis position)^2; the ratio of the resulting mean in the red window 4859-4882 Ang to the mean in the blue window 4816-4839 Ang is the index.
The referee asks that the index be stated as 1.10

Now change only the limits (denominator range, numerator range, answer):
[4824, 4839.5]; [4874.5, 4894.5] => 1.10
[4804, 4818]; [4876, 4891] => 1.10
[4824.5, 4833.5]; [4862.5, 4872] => 1.16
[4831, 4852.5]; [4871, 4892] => 1.06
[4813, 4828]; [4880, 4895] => 1.10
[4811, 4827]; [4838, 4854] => 1.04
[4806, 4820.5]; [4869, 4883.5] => 1.09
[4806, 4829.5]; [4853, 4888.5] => 1.11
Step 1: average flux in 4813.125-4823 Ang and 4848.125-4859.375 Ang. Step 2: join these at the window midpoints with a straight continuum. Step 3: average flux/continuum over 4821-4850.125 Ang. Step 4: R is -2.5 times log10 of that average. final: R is 0.09 mag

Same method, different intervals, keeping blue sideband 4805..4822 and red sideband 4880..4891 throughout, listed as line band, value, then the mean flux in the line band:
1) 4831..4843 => 0.05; 26.6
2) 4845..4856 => -0.03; 29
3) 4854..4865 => -0.06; 29.8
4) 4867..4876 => 0.01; 28.4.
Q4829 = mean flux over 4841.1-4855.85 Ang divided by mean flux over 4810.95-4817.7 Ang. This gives 1.0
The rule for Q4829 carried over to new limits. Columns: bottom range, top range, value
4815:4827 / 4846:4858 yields 1.10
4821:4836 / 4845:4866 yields 1.12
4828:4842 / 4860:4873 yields 1.09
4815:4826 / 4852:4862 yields 1.14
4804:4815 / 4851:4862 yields 1.11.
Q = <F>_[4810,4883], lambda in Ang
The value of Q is 27.9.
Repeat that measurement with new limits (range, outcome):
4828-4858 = 27.8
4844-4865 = 29.2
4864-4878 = 28.5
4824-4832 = 25.4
